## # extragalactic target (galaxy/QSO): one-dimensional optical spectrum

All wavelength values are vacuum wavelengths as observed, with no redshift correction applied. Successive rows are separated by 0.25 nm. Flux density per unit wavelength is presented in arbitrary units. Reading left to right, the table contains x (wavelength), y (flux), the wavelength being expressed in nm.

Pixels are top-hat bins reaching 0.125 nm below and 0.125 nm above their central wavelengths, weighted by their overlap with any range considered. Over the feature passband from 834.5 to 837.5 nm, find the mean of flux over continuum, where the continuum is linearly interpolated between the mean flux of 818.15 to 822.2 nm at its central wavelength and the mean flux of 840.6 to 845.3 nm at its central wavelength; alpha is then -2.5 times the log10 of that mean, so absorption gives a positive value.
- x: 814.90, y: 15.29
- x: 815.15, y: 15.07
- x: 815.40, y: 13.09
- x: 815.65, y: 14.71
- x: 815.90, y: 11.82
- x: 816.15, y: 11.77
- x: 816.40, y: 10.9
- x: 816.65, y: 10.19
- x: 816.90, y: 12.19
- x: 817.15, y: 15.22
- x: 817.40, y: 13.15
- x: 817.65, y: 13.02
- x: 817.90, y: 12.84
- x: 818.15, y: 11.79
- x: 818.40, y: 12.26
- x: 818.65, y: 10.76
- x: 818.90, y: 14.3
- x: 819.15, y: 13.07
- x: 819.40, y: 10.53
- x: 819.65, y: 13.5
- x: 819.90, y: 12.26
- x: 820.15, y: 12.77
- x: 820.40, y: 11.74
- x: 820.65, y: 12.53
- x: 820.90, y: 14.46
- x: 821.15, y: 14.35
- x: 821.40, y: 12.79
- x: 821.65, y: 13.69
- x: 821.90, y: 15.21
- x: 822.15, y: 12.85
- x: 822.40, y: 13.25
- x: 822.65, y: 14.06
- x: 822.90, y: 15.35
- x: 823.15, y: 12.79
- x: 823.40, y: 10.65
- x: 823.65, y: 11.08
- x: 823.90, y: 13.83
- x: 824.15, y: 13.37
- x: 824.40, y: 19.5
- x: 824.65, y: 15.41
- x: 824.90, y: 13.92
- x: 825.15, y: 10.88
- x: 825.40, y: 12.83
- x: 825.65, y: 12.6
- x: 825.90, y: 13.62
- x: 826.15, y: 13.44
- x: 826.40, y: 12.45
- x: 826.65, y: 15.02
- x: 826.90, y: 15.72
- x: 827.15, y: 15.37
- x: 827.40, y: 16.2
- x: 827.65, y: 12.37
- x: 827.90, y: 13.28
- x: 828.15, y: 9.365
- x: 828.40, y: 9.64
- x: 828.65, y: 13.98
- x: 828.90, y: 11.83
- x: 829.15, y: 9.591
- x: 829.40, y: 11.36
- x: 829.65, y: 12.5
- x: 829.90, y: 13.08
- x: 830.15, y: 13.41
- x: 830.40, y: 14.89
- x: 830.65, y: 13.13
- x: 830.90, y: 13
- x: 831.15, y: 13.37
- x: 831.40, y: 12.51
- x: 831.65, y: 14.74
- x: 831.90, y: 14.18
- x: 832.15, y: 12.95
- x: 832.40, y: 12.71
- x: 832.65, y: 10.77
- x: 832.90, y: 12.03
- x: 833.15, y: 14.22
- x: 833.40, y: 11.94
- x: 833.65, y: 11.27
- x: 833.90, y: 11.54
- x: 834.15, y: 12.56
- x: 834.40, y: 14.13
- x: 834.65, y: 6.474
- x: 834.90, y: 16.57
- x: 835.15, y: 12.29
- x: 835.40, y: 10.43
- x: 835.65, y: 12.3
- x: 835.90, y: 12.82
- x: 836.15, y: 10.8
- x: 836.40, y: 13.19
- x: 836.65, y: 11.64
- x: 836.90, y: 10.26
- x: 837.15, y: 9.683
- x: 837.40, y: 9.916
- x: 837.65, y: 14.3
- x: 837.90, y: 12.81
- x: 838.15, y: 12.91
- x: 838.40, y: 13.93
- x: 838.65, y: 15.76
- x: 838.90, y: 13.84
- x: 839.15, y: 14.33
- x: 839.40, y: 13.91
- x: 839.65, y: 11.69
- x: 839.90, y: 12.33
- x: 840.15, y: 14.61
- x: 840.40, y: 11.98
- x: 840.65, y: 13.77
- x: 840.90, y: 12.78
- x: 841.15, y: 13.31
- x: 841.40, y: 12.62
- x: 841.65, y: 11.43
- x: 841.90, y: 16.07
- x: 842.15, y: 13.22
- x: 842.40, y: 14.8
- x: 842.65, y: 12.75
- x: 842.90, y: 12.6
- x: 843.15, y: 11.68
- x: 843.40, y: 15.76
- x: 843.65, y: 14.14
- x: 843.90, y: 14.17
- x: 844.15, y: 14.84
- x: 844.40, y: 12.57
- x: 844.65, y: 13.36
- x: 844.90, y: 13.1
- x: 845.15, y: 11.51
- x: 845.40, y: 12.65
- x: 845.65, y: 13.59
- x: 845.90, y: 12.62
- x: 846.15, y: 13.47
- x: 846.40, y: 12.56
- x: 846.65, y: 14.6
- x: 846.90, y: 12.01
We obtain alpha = 0.16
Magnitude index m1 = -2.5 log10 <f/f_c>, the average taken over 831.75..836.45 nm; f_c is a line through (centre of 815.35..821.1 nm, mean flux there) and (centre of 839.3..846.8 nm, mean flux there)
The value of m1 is 0.06 mag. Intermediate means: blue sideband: 12.6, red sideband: 13.3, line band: 12.3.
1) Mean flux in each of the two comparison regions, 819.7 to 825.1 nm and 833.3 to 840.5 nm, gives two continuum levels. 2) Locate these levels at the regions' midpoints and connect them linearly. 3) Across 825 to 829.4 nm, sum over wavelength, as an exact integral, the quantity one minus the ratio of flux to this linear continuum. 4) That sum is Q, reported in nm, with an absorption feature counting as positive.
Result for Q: 0.13 nm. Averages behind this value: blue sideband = 13.6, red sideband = 12.4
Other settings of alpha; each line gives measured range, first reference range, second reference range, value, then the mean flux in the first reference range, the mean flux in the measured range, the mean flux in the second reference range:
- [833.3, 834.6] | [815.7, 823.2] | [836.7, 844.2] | 0.10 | 12.9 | 12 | 13.2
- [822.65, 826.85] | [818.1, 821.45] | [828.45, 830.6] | -0.08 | 12.7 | 13.6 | 12.5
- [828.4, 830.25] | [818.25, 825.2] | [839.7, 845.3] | 0.11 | 13.3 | 12.1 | 13.3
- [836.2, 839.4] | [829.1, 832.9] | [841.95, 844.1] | 0.05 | 12.9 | 12.7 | 13.8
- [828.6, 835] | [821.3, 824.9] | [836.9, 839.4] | 0.06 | 13.9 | 12.6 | 13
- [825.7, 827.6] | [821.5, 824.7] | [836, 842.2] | -0.06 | 13.9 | 14.4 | 12.8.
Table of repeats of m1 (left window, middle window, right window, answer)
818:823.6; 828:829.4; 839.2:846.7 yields 0.189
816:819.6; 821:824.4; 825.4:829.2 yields -0.073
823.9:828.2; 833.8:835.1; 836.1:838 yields -0.012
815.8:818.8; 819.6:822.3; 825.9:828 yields -0.027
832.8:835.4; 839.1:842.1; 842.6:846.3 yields -0.028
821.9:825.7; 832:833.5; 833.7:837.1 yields -0.020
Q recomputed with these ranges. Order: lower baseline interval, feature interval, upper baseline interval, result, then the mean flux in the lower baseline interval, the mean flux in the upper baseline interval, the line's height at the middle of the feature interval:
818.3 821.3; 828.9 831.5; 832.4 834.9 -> -0.11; 12.7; 12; 12.1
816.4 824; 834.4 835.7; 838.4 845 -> 0.15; 12.8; 13.5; 13.3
